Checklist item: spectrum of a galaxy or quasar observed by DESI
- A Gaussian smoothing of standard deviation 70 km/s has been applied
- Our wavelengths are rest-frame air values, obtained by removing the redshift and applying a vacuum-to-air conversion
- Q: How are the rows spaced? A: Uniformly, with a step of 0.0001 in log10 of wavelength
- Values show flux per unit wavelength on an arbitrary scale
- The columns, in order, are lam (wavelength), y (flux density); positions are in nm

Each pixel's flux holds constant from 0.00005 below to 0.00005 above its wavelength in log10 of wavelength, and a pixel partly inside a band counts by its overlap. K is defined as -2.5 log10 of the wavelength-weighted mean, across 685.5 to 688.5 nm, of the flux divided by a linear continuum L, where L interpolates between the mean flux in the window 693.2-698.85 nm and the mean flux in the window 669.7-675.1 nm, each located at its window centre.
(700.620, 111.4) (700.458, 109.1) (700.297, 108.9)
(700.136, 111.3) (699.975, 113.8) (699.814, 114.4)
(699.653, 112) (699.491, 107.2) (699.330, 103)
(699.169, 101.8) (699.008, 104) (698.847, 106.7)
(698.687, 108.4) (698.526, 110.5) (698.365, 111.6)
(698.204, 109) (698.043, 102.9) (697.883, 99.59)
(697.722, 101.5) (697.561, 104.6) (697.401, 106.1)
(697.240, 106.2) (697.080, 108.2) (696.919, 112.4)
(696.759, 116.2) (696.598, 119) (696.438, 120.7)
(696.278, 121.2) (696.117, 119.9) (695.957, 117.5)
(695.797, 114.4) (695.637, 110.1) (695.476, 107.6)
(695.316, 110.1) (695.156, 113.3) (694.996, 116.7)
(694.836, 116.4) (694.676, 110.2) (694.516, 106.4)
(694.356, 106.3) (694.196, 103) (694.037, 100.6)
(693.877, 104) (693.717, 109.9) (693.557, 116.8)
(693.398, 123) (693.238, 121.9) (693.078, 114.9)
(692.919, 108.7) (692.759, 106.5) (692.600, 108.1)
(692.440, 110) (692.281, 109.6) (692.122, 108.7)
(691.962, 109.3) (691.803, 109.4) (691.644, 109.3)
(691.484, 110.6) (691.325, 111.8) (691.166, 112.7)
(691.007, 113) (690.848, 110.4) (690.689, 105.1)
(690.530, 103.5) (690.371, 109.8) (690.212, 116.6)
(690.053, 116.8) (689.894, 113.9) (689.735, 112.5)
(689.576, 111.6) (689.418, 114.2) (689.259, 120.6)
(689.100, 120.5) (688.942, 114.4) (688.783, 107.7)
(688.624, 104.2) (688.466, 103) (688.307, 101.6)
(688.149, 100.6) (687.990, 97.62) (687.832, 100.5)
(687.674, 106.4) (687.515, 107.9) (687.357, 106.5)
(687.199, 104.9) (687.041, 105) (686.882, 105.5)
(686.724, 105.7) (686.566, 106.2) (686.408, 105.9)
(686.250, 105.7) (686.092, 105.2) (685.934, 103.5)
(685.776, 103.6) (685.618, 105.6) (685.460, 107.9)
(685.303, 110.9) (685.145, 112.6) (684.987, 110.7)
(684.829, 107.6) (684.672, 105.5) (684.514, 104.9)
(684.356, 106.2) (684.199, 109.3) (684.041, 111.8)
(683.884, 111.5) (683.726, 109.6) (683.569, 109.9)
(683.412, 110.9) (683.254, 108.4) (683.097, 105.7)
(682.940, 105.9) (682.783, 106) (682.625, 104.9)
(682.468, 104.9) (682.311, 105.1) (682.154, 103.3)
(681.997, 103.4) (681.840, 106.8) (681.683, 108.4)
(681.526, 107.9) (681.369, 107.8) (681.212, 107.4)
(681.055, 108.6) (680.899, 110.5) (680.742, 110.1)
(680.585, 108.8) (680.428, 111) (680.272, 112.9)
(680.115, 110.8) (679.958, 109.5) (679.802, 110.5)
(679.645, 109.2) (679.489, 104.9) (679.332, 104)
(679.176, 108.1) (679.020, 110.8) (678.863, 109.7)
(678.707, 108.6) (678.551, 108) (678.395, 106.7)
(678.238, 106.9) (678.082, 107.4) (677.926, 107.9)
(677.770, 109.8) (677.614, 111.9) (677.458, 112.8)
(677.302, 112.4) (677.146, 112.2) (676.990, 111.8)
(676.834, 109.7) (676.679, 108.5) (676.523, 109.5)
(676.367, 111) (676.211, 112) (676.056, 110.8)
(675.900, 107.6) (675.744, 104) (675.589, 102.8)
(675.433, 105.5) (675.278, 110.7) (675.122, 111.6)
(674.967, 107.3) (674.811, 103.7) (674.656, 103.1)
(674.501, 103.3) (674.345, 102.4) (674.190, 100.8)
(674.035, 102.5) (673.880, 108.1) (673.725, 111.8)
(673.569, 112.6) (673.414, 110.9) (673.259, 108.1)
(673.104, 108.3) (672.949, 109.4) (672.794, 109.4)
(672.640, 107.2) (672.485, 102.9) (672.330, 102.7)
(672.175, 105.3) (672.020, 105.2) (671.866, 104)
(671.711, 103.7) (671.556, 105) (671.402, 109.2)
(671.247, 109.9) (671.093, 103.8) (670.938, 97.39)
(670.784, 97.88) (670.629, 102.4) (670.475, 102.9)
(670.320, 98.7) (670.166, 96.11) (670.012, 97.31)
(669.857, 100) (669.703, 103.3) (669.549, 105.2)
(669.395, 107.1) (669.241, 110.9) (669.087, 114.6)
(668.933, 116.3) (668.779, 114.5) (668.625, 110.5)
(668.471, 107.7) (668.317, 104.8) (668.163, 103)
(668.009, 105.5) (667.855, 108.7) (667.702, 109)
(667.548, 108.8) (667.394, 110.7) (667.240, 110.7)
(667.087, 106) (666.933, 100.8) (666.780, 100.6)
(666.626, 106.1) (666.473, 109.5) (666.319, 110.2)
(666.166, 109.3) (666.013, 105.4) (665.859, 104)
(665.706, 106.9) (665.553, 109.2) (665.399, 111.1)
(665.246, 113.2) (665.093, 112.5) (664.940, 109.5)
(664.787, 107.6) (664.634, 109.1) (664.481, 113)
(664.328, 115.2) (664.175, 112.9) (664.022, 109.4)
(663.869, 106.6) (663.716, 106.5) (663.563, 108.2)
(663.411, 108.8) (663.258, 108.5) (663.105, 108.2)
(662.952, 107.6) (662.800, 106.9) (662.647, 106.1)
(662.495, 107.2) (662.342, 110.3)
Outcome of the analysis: 0.04 mag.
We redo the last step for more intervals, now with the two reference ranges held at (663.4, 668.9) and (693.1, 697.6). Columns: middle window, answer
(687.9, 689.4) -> 0.03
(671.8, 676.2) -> 0.03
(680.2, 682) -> 0.02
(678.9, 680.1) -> 0.02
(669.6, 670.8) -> 0.09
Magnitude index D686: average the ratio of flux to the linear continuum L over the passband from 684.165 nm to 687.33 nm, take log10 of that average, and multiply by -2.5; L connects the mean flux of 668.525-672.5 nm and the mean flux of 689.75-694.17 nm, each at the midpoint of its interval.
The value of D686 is 0.03 mag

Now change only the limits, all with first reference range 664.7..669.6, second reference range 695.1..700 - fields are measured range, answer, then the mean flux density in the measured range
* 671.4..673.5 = 0.023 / 106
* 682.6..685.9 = 0.013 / 108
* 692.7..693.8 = -0.046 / 115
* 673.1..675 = 0.026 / 106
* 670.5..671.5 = 0.053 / 103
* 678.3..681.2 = 0.001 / 109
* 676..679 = -0.009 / 110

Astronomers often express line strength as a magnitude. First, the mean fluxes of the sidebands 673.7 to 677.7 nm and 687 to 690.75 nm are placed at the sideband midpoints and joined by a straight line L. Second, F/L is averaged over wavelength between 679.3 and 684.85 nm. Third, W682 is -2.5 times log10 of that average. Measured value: 0.00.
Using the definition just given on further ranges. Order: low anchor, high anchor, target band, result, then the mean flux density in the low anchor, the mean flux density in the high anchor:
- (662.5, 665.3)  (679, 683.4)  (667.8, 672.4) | 0.04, 109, 108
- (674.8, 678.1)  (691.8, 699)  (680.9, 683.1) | 0.03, 109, 111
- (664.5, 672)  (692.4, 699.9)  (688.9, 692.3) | -0.02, 107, 110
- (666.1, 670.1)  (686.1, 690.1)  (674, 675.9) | 0.03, 107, 108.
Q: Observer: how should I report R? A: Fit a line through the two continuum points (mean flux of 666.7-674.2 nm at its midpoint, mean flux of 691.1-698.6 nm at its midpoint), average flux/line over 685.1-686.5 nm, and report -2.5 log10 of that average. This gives 0.02 mag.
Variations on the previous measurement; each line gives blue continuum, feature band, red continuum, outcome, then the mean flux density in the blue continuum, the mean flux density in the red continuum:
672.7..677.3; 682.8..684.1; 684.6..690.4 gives -0.01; 108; 108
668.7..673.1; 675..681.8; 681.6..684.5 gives -0.03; 105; 107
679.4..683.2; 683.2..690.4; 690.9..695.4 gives 0.01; 108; 111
